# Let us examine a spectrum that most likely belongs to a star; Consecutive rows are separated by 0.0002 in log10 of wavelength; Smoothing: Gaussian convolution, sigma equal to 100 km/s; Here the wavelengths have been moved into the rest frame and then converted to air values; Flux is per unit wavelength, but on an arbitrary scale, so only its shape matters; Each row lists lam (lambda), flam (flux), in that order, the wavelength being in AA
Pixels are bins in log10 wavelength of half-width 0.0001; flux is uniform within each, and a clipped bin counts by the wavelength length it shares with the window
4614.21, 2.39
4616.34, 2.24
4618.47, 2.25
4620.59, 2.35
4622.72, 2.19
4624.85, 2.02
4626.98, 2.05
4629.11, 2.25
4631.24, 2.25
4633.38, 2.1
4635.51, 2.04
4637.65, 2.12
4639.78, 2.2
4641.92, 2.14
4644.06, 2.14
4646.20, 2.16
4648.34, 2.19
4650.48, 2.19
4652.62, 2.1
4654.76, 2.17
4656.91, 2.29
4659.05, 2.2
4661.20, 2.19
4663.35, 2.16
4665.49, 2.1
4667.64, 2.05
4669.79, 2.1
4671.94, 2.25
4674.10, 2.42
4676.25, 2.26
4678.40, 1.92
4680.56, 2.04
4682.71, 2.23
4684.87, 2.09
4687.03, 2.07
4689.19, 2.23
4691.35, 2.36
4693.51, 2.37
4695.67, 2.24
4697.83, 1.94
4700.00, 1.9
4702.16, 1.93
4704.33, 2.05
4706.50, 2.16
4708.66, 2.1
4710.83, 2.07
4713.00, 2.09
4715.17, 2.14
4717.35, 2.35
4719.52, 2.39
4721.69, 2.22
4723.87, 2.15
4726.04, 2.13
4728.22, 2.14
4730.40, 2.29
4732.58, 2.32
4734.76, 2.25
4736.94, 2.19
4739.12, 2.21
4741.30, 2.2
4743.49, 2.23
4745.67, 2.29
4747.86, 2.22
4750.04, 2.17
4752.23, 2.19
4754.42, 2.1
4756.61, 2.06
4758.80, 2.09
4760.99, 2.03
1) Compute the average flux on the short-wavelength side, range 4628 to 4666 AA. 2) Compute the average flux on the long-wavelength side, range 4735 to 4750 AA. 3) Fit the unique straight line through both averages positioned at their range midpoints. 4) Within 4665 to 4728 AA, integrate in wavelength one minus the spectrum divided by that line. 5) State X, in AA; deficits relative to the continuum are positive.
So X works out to 1.3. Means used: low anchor 2.17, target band 2.15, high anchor 2.22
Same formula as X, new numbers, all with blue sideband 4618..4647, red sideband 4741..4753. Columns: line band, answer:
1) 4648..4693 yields 0.1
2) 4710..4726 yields 0.0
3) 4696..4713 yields 1.2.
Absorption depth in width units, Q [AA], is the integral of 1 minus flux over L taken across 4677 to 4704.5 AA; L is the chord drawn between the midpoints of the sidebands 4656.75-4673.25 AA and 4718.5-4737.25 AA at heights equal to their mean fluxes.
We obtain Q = 1.04 AA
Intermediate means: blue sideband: 2.16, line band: 2.11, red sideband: 2.23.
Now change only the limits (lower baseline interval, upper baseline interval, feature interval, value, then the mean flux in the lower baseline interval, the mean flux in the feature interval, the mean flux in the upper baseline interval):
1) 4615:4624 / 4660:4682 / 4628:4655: 0.7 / 2.26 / 2.16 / 2.15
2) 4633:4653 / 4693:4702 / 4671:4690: -0.6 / 2.14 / 2.17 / 2.08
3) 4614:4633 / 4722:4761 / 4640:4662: 0.3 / 2.21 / 2.18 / 2.19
